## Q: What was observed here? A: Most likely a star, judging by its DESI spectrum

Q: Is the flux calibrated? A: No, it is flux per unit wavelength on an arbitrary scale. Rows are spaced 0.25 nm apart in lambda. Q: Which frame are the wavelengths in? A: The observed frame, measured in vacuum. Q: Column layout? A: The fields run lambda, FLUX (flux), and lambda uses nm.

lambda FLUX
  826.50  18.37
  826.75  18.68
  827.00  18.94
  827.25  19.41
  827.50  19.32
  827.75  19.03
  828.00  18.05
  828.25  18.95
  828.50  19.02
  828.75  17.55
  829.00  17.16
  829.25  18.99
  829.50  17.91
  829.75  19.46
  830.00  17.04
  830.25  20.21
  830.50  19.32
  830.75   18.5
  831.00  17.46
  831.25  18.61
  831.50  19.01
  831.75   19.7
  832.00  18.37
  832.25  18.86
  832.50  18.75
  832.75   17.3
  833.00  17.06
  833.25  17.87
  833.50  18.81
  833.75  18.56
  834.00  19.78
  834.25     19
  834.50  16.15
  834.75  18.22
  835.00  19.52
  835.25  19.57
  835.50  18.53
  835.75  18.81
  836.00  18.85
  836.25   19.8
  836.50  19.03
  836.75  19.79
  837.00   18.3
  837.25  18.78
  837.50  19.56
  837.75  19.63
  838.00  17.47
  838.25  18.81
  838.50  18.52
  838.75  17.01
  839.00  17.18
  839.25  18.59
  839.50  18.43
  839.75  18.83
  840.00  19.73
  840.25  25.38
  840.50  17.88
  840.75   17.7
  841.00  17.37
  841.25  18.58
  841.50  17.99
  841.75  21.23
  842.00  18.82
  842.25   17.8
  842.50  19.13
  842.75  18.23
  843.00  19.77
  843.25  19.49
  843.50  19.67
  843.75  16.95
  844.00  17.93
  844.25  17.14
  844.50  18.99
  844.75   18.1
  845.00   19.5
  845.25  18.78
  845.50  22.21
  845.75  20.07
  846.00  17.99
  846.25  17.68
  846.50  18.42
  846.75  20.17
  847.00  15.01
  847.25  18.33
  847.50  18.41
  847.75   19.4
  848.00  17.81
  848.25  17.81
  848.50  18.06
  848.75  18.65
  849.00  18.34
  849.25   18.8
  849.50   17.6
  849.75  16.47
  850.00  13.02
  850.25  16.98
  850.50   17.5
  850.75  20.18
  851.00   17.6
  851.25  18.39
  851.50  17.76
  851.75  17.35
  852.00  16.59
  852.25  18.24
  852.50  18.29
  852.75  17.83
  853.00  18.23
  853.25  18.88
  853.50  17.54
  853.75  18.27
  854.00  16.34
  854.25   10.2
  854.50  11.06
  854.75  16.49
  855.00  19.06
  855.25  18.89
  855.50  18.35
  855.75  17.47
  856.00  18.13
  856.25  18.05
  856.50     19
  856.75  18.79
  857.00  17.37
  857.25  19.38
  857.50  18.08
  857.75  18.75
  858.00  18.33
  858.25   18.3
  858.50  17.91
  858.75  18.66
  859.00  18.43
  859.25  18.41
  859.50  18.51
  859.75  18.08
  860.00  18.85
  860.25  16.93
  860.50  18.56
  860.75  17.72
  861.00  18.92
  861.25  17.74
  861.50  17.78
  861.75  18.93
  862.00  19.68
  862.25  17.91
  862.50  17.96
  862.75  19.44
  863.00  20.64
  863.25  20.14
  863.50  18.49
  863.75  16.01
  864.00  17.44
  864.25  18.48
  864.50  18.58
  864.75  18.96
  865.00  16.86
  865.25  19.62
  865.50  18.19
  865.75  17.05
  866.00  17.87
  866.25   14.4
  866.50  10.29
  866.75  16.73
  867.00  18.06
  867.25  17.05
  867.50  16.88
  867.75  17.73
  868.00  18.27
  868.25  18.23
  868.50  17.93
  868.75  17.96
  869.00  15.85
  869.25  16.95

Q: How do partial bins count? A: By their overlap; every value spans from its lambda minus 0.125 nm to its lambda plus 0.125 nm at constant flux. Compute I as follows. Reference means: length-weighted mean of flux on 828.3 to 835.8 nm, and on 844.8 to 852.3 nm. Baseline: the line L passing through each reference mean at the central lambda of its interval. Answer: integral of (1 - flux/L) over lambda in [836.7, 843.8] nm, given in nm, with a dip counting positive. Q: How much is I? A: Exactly -0.22 nm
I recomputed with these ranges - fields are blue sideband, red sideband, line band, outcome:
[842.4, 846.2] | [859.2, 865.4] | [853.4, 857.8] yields 0.32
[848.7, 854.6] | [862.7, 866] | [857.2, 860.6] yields -0.10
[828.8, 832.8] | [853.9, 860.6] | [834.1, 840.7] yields -0.21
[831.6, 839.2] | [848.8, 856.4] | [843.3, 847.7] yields -0.19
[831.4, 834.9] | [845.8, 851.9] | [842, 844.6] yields -0.07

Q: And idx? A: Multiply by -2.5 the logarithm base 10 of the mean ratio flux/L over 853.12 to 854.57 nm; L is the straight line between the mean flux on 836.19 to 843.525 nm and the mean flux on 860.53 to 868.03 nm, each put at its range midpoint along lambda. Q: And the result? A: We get 0.176 mag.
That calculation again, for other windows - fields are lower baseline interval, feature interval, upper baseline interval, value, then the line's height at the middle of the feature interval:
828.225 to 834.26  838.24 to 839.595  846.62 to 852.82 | 0.01 mag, 18.2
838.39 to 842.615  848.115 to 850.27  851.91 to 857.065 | 0.03 mag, 17.9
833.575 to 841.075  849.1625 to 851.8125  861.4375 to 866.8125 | 0.06 mag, 18.3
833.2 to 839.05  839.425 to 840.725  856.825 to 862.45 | -0.07 mag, 18.6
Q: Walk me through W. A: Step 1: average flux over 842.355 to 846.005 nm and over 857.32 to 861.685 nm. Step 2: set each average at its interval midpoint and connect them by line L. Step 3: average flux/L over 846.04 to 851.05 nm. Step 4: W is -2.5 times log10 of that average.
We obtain 0.06 mag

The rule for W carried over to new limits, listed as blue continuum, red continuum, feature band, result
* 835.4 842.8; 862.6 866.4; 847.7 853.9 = 0.043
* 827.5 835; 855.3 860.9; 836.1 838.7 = -0.028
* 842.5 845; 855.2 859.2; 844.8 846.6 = -0.039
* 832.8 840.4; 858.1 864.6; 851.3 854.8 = 0.115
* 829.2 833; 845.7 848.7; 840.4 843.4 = -0.020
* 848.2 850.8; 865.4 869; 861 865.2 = -0.090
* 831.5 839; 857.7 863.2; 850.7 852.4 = 0.037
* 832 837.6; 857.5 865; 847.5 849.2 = 0.009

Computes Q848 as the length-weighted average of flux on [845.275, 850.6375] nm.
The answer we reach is 18.1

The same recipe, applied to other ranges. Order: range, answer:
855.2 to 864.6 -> 18.4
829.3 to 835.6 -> 18.5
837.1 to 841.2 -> 18.8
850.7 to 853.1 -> 18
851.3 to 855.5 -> 17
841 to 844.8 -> 18.6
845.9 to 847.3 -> 17.9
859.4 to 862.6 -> 18.3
